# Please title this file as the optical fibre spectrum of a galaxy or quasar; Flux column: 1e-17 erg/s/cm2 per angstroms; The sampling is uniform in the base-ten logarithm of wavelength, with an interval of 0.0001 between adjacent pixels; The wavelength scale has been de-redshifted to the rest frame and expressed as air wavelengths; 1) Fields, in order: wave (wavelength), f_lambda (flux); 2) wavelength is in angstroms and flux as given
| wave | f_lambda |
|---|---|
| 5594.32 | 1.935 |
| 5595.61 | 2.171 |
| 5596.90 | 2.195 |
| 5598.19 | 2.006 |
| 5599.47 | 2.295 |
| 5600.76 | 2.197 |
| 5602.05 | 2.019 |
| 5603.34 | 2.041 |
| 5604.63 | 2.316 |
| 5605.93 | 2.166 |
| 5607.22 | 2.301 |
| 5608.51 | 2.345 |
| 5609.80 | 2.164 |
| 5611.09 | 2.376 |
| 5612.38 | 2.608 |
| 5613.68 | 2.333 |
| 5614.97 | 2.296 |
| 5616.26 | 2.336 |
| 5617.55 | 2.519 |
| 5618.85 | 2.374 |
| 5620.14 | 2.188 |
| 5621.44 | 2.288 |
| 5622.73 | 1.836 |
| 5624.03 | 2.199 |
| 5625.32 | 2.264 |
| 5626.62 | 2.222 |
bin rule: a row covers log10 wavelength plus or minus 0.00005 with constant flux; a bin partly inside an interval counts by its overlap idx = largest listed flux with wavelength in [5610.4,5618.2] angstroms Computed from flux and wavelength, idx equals 2.608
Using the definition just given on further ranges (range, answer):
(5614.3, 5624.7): 2.519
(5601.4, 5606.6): 2.316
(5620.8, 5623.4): 2.288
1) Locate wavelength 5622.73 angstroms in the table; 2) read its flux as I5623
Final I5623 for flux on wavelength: 1.836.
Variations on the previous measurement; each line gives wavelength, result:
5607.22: 2.301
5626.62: 2.222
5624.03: 2.199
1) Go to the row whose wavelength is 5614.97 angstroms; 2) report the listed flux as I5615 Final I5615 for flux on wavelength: 2.296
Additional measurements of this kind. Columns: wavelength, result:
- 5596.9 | 2.195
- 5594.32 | 1.935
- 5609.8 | 2.164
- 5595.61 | 2.171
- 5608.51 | 2.345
